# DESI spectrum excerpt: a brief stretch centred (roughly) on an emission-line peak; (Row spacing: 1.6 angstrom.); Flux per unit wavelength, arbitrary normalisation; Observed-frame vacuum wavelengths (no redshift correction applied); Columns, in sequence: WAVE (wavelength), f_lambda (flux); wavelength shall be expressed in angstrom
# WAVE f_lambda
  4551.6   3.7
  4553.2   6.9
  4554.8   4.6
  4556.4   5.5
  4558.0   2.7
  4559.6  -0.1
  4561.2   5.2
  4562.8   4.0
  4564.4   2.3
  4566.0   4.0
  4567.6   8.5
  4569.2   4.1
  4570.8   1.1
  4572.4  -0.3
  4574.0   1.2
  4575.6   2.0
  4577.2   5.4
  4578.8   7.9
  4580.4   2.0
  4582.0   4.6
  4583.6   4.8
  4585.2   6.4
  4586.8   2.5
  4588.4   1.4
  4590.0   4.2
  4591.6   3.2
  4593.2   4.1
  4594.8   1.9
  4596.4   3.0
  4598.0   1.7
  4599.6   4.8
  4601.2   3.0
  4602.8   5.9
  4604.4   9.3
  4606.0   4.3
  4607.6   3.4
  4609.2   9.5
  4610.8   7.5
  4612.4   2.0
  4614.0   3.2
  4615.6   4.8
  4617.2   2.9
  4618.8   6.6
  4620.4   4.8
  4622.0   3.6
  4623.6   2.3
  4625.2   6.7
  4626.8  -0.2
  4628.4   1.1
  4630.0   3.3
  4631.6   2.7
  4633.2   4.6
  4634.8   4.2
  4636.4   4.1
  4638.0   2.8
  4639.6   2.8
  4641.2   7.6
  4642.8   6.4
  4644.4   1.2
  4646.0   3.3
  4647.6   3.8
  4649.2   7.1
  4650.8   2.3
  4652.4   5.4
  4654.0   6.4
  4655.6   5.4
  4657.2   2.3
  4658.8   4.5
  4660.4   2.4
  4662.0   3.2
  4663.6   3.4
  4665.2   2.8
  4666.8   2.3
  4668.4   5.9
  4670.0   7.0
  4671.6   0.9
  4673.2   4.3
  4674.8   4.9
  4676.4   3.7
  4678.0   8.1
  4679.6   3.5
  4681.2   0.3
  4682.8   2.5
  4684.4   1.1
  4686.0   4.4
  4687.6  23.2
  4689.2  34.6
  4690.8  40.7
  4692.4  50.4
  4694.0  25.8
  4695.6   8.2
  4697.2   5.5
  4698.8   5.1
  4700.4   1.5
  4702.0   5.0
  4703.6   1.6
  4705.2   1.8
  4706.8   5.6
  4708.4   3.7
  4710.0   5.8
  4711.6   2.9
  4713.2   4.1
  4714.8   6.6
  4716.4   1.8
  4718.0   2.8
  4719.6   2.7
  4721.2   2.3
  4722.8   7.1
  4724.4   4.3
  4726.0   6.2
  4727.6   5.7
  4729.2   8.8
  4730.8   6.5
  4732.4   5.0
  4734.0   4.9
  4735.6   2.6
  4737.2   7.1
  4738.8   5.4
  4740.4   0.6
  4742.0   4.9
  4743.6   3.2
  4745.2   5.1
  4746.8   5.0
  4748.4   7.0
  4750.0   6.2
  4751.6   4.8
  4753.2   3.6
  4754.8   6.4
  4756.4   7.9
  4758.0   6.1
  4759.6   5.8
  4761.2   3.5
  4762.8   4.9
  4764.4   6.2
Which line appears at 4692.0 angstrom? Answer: [O II] 3727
